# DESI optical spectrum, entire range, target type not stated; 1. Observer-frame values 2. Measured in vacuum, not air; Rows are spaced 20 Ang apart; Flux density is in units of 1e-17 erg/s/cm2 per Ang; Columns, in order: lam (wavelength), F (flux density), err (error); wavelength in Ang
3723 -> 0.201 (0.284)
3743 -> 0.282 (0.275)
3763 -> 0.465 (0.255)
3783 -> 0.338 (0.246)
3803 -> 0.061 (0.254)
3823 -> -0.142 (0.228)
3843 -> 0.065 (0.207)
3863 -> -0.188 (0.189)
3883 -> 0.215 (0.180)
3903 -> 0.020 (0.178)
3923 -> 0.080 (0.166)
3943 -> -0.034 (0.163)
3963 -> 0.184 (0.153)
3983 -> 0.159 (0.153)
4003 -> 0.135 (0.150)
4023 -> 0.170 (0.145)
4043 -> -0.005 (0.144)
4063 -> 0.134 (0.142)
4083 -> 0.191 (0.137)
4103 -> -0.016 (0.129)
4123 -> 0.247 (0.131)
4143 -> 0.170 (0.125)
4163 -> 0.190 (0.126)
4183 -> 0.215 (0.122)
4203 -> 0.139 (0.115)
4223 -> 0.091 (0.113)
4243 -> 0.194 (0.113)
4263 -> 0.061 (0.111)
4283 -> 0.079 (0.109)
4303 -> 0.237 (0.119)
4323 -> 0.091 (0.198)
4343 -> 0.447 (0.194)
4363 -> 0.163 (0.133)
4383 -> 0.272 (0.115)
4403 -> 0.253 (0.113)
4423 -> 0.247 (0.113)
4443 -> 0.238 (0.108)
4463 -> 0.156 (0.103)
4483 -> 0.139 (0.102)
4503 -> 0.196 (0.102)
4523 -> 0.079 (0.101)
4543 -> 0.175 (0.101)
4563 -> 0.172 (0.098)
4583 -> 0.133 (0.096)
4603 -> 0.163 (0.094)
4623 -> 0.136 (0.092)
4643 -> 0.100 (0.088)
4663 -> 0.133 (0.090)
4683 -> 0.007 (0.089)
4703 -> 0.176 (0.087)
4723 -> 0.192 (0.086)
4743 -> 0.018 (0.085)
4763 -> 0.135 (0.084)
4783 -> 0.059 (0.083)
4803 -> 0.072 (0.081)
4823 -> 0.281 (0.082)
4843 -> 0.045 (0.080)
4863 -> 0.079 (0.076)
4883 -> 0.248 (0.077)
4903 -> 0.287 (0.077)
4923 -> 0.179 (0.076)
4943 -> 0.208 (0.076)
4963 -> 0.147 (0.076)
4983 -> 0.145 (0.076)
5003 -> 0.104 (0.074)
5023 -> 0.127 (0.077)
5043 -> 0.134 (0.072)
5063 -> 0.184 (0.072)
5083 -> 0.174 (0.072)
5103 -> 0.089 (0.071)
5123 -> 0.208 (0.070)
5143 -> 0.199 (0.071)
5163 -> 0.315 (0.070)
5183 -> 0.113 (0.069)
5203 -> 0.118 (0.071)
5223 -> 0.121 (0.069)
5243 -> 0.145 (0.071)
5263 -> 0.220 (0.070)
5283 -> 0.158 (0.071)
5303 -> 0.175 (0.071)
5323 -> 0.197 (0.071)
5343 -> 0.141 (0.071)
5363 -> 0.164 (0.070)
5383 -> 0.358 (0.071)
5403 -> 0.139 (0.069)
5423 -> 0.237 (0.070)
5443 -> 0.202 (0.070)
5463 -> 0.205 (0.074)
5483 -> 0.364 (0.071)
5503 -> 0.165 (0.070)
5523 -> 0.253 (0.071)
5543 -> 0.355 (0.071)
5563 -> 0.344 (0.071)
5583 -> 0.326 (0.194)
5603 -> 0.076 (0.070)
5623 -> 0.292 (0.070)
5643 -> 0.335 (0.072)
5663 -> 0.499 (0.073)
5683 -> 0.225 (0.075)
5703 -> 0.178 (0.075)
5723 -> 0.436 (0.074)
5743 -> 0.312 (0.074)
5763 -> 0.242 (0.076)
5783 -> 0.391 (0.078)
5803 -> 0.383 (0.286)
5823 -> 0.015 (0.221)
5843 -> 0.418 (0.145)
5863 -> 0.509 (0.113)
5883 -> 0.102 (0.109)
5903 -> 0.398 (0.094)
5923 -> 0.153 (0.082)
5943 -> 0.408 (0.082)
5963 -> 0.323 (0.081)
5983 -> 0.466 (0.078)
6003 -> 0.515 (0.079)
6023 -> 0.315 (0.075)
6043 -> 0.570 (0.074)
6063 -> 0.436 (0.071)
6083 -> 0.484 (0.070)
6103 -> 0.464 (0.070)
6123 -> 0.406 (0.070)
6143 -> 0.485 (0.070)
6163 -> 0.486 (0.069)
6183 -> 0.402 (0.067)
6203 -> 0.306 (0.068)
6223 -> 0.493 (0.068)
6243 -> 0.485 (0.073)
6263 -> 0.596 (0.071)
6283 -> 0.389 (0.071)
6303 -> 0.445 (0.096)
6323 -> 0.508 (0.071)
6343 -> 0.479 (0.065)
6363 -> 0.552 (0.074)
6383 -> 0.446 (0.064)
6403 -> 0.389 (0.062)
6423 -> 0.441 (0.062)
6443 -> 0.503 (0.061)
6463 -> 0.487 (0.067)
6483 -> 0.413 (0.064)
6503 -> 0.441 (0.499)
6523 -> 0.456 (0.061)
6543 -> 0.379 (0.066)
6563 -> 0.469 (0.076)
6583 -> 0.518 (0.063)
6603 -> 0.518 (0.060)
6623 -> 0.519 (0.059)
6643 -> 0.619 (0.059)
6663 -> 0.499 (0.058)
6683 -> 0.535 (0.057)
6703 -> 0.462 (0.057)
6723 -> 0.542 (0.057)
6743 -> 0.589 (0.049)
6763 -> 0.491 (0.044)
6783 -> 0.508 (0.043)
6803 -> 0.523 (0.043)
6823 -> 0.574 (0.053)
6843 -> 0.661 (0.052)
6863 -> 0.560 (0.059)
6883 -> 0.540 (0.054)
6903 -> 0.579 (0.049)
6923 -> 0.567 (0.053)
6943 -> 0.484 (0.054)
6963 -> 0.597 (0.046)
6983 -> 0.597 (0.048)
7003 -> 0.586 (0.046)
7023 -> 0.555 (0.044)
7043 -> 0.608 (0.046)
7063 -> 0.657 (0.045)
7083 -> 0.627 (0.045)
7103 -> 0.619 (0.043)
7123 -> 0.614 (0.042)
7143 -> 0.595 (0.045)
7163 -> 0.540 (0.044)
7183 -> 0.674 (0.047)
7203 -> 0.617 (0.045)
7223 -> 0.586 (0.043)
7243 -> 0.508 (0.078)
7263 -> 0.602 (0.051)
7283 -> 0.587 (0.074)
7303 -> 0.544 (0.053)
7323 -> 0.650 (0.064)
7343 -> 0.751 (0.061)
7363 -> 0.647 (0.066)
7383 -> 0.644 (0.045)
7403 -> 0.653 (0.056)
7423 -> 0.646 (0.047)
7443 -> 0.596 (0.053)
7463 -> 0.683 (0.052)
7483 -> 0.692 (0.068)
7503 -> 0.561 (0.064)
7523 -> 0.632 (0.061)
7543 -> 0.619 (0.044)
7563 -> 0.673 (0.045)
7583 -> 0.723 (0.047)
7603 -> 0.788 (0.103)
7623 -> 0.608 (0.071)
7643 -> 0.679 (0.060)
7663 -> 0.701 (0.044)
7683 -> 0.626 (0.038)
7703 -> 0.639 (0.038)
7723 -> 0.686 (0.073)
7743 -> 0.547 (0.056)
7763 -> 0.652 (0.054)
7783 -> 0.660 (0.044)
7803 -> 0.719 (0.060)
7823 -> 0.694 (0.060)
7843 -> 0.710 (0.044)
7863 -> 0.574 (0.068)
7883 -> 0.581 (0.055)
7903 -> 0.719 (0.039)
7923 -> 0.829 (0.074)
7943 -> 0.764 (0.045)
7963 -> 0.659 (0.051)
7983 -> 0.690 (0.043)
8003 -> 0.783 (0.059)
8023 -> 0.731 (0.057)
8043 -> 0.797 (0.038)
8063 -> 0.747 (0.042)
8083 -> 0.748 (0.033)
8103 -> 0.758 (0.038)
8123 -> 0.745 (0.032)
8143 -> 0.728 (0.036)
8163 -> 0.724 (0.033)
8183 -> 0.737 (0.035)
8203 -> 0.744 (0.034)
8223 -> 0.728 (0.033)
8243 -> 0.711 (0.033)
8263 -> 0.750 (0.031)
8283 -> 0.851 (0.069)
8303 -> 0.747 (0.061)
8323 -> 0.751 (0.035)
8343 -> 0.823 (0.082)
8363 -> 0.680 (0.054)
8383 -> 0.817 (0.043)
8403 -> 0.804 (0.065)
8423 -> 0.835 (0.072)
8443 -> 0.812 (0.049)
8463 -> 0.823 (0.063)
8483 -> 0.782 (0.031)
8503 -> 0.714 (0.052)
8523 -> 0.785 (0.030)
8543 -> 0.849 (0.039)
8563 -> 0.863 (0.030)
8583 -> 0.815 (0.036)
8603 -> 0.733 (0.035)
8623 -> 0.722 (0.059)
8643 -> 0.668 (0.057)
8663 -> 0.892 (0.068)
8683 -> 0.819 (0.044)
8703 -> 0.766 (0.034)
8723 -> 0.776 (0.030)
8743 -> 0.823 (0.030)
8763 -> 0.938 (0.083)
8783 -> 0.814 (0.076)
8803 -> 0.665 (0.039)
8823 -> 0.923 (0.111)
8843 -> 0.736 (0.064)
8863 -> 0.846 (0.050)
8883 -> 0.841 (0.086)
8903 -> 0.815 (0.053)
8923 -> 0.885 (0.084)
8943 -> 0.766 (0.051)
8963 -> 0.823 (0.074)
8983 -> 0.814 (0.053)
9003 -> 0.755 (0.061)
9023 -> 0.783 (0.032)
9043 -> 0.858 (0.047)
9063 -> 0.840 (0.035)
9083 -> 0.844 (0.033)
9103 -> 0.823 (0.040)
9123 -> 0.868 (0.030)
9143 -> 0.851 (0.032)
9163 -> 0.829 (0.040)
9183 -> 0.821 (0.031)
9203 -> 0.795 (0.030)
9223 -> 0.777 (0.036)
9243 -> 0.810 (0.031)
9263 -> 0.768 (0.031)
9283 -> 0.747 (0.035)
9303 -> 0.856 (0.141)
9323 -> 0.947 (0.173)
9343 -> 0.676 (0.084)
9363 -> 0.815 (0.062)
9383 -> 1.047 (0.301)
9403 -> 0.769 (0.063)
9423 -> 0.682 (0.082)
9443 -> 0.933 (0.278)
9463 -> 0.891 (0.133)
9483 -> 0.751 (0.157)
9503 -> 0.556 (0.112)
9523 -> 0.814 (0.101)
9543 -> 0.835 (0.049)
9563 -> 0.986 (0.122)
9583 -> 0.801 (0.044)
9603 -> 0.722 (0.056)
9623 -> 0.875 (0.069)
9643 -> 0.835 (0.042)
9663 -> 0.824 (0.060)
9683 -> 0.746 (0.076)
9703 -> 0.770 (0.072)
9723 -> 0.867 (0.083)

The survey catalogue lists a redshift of 0.495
